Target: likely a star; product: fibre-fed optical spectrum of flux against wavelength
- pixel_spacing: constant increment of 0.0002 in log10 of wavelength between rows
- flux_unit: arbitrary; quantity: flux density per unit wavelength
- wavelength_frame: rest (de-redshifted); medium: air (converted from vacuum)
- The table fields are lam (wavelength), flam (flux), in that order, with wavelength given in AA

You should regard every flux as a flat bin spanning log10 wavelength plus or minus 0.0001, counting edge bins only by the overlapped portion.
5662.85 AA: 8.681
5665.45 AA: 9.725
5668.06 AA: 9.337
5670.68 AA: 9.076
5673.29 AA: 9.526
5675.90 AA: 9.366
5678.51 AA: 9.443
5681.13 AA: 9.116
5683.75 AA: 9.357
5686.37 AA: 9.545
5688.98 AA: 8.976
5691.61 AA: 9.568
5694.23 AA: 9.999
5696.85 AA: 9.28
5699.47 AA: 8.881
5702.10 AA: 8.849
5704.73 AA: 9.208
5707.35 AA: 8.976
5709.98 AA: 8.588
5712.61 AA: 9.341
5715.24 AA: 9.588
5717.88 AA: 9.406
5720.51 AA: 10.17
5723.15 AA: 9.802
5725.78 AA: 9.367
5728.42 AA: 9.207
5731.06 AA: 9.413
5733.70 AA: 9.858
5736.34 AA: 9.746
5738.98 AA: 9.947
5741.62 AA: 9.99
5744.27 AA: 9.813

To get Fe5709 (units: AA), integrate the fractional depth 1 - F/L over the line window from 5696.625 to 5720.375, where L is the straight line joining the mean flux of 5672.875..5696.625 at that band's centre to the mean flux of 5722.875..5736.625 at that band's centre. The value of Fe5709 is 0.79 AA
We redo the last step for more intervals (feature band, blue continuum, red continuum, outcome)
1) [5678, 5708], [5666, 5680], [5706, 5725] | 0.4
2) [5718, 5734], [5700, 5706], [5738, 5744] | -0.1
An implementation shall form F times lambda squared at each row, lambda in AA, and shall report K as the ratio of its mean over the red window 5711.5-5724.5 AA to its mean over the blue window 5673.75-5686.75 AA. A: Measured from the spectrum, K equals 1.0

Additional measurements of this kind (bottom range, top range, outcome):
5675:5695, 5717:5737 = 1.04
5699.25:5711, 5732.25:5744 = 1.12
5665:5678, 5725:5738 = 1.04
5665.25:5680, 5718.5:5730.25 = 1.04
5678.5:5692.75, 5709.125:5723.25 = 1.03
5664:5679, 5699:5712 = 0.96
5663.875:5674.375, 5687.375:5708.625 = 0.99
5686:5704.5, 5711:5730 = 1.04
